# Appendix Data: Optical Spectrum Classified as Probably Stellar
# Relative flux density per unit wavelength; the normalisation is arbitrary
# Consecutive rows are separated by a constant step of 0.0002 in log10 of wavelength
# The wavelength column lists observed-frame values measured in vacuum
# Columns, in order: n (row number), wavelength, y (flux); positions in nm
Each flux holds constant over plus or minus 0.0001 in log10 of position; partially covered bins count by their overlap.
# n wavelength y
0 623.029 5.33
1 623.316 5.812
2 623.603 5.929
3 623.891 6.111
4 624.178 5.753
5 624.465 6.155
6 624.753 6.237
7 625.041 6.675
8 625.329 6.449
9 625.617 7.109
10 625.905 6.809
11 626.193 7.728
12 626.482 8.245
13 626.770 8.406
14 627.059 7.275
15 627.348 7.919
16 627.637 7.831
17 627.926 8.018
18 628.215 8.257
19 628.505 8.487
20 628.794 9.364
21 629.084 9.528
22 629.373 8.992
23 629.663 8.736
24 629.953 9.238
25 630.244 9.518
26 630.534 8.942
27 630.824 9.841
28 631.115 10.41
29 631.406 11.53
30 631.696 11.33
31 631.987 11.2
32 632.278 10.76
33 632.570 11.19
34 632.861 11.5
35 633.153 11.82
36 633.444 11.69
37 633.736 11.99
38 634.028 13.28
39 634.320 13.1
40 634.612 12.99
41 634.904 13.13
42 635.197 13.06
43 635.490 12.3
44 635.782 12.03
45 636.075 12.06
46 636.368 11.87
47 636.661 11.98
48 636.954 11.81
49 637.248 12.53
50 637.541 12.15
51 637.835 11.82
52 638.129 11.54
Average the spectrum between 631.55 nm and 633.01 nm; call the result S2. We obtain 11.2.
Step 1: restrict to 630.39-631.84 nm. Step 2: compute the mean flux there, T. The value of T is 10.4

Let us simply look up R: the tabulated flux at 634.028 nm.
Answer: 13.28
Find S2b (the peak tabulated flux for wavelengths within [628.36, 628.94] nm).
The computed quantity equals 9.364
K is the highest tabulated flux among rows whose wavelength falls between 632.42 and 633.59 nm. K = 11.82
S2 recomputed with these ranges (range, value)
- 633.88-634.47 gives 13.2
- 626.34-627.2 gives 7.98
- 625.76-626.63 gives 7.6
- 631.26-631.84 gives 11.4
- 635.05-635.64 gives 12.7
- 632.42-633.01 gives 11.3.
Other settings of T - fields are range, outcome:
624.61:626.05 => 6.66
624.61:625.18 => 6.45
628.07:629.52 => 8.93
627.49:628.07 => 7.93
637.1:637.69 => 12.3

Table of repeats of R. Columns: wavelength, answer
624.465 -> 6.155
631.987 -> 11.2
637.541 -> 12.15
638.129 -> 11.54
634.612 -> 12.99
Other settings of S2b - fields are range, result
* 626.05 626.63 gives 8.245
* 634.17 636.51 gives 13.13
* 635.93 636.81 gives 12.06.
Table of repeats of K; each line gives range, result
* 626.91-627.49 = 7.919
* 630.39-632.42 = 11.53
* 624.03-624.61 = 6.155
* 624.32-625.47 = 6.675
